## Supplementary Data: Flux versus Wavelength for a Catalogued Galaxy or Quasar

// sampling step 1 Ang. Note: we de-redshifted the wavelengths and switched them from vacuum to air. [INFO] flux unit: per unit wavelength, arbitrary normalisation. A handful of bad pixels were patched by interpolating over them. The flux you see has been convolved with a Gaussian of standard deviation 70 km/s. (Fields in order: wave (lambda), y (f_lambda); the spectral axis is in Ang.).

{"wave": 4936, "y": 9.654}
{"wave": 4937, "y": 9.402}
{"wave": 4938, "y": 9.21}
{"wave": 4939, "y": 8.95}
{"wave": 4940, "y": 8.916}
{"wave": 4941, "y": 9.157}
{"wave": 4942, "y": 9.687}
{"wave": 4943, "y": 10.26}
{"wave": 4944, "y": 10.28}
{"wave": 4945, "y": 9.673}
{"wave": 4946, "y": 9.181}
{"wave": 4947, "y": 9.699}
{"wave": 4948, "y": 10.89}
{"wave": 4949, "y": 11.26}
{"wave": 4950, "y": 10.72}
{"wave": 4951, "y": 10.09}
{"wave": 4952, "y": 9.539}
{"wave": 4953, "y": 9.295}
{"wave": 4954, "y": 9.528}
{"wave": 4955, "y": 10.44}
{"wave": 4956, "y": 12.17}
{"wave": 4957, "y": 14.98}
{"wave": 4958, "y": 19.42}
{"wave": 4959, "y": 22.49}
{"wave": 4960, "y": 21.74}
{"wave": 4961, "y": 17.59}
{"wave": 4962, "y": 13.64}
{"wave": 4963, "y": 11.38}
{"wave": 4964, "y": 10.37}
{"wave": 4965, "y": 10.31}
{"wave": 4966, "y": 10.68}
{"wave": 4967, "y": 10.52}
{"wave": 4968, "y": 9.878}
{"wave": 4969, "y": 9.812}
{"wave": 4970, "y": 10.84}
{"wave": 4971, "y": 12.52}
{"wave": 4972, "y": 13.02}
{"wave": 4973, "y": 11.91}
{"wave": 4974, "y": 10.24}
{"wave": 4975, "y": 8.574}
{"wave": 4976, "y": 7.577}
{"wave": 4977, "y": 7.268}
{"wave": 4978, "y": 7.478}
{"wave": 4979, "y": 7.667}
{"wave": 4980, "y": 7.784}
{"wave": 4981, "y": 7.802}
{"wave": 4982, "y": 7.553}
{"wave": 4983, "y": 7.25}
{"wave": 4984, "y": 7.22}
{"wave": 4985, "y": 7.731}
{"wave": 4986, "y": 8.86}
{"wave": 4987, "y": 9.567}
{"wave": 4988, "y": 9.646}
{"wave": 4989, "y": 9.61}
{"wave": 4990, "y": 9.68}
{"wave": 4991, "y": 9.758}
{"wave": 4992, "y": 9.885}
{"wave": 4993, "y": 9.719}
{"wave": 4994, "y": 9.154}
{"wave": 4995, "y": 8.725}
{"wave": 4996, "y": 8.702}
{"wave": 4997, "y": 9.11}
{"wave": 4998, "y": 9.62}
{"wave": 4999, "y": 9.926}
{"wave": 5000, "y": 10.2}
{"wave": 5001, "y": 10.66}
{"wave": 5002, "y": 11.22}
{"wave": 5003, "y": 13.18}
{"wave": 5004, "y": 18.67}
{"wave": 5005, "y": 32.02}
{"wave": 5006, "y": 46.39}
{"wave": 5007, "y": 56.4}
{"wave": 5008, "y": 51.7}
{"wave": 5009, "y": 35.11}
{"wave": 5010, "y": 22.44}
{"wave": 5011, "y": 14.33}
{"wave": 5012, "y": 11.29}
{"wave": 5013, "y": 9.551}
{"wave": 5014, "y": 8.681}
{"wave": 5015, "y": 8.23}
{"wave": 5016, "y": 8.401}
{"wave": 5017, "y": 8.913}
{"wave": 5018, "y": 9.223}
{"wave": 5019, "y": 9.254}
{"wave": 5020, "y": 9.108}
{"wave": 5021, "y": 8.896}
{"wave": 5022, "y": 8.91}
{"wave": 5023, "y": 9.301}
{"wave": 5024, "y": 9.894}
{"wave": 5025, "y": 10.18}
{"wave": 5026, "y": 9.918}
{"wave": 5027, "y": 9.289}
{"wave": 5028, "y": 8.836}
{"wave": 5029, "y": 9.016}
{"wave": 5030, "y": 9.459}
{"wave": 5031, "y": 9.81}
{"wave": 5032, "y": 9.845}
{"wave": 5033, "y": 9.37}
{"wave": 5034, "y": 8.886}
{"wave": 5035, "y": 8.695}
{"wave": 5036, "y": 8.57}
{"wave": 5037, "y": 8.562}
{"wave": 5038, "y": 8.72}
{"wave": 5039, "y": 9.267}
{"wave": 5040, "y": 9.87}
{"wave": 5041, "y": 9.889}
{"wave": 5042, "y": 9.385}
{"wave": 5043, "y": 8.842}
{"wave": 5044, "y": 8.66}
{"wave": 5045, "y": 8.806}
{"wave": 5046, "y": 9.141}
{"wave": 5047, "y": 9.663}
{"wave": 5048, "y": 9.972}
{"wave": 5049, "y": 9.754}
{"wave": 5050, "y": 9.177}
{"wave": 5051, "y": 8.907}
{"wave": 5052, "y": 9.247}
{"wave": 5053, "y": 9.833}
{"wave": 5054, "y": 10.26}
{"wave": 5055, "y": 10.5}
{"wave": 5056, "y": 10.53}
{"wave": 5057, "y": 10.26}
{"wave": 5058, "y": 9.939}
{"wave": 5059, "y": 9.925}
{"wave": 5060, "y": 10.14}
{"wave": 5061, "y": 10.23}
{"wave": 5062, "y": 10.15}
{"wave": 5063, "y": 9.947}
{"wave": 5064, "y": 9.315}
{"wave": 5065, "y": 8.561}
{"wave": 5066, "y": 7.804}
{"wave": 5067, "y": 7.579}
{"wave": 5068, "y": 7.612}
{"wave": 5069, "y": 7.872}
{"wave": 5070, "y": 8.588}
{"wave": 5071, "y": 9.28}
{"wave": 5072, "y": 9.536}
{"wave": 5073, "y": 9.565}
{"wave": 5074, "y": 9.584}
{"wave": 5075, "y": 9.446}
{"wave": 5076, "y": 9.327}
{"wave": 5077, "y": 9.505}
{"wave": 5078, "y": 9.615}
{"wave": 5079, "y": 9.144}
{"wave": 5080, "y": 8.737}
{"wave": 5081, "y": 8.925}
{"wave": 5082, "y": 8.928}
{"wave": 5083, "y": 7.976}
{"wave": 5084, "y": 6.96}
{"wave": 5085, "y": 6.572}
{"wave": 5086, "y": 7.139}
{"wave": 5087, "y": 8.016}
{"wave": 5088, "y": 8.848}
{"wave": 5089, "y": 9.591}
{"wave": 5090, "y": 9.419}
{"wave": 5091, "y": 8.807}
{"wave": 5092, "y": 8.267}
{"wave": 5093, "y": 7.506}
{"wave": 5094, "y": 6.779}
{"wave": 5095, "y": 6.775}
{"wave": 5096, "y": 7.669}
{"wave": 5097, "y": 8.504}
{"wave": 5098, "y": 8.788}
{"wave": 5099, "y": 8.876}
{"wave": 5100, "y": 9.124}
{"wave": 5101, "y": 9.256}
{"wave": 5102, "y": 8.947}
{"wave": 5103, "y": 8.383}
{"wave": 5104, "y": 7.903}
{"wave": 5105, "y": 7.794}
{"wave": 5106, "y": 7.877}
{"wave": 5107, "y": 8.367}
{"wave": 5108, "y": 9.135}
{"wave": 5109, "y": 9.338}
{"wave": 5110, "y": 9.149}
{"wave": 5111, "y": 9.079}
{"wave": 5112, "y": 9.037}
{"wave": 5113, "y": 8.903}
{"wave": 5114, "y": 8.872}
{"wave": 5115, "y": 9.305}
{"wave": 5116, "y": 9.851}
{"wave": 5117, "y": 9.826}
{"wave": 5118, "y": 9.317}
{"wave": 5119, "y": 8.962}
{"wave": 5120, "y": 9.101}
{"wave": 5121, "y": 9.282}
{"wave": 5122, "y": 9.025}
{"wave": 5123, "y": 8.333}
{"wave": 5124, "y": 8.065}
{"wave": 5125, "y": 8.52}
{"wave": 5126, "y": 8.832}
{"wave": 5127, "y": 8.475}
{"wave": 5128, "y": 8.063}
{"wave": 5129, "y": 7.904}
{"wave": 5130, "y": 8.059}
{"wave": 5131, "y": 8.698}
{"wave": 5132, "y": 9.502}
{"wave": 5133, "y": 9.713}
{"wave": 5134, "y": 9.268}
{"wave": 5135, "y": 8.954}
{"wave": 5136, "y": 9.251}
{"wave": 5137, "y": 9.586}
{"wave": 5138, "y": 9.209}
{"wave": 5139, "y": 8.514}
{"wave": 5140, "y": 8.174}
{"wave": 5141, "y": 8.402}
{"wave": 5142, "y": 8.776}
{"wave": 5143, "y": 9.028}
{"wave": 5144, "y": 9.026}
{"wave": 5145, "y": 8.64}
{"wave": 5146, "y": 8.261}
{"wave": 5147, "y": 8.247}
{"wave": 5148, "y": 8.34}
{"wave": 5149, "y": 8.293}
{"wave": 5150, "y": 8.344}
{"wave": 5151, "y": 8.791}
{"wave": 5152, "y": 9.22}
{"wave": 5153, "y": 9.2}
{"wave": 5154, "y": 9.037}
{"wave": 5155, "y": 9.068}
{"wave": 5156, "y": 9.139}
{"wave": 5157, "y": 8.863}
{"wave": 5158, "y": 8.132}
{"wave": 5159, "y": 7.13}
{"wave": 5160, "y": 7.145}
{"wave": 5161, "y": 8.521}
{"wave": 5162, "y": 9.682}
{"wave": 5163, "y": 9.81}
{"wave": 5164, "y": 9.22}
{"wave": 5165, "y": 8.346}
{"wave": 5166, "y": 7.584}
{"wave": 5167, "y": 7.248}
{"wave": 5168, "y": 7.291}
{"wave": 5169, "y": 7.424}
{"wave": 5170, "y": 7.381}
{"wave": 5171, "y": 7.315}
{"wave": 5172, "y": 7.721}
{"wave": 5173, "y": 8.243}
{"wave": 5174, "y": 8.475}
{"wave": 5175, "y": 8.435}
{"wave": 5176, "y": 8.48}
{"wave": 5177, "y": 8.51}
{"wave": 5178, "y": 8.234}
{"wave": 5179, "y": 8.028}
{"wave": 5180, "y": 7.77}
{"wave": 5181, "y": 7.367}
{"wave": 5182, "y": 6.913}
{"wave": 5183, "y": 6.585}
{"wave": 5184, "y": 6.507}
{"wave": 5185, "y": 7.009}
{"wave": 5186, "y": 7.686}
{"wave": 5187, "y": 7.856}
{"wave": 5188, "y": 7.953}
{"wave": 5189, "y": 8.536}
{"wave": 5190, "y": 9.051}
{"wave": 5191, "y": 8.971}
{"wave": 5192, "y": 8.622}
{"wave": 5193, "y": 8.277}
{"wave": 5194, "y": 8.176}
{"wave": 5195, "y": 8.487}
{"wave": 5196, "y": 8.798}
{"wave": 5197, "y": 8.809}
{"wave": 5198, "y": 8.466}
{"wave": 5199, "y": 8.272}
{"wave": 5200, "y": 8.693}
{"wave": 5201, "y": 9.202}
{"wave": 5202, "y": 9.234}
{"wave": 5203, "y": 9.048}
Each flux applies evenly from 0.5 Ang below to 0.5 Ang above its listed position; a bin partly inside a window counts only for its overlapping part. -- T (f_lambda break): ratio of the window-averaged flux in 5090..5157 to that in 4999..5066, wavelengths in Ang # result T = 0.69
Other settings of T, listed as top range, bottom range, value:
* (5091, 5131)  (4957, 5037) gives 0.68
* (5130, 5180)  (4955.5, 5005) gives 0.77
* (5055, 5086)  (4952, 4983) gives 0.79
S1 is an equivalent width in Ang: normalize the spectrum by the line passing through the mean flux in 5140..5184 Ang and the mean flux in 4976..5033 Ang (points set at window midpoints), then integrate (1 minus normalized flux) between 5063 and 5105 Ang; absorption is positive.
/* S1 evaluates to 7.8 Ang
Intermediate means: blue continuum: 12.7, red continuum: 8.25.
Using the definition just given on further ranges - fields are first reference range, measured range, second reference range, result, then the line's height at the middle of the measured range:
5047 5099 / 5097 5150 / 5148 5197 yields -1.5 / 8.56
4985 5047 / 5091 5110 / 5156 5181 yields 3.4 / 10.2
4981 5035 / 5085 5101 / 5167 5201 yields 3.6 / 10.6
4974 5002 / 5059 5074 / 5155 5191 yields -1.0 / 8.49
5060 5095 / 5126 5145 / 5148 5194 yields -1.0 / 8.36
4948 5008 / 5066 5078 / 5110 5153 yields 1.7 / 10.4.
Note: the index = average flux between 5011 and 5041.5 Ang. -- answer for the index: 9.34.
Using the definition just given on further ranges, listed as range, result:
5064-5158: 8.69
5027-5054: 9.26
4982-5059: 12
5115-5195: 8.45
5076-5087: 8.38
